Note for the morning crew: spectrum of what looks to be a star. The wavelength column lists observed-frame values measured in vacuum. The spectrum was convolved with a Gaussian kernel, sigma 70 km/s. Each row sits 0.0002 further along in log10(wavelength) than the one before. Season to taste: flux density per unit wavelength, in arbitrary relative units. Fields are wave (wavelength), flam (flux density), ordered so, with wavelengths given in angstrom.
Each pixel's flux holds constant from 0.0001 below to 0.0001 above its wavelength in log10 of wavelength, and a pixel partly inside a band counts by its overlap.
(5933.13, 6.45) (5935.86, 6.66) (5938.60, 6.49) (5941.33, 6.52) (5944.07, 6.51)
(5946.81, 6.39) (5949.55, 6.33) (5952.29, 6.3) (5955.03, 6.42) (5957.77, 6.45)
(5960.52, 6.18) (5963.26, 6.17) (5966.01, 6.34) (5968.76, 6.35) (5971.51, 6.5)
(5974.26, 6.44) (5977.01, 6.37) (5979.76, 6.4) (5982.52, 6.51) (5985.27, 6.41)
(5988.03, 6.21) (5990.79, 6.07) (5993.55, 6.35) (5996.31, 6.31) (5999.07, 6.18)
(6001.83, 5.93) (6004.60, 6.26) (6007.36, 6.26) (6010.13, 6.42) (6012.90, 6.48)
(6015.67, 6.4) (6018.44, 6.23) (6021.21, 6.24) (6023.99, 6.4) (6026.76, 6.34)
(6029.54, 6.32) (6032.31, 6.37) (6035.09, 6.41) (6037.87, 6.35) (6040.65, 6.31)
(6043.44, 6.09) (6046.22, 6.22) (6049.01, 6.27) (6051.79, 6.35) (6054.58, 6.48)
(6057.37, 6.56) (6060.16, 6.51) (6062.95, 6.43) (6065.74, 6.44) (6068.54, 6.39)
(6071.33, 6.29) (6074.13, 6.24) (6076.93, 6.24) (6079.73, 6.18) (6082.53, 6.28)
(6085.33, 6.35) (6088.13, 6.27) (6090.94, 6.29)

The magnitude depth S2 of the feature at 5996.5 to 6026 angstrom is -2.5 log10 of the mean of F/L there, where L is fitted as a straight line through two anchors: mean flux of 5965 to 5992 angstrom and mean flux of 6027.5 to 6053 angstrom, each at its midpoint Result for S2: 0.01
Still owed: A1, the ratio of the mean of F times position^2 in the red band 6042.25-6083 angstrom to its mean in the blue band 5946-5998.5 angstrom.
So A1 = 1.03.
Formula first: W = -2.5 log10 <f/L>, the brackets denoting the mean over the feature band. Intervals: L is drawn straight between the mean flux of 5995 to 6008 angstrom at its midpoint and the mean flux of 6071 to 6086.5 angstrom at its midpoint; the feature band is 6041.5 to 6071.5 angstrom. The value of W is -0.02 mag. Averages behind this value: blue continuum 6.19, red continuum 6.26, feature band 6.37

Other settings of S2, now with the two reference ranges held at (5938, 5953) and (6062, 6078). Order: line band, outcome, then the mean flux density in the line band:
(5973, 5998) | 0.01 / 6.34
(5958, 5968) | 0.03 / 6.26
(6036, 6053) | 0.01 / 6.27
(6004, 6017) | 0.00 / 6.37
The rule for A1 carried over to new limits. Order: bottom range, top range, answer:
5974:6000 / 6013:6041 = 1.02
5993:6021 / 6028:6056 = 1.02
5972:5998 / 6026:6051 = 1.01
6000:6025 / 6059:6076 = 1.03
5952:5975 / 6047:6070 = 1.04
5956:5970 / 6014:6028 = 1.02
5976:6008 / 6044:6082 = 1.04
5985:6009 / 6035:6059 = 1.04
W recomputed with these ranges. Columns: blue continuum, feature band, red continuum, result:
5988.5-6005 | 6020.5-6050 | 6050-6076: 0.001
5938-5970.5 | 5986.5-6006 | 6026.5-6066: 0.031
